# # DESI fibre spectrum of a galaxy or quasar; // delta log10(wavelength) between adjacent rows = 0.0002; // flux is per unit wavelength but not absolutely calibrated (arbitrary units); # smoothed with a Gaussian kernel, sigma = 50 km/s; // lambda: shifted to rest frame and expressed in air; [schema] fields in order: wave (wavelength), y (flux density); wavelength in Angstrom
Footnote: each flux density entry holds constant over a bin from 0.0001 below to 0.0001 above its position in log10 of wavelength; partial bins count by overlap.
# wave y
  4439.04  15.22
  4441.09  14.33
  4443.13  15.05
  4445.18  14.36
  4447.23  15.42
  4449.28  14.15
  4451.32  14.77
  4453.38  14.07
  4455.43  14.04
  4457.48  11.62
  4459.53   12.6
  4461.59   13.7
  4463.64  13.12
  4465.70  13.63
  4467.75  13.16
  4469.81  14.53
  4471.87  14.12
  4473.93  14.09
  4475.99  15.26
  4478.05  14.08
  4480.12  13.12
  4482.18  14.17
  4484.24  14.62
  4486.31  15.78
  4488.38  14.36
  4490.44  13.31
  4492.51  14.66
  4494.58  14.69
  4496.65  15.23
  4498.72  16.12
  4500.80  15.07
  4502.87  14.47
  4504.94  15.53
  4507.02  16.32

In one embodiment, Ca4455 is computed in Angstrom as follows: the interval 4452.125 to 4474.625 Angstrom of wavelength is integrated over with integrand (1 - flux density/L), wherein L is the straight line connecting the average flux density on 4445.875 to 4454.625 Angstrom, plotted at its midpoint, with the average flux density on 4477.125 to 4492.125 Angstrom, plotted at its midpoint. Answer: 1.4 Angstrom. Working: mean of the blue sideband 14.6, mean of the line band 13.5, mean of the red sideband 14.2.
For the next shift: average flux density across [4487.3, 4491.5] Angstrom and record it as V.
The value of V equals 13.9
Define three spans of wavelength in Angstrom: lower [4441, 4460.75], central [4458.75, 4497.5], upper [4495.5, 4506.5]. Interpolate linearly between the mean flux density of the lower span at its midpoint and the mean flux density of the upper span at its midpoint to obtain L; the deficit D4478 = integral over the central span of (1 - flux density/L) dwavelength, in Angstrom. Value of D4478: 1.60 Angstrom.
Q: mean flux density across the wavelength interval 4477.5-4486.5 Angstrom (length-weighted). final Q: 14.2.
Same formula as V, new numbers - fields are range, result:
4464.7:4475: 13.9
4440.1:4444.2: 14.7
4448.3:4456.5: 14.2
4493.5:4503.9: 15.1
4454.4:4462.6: 13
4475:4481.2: 14.1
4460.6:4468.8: 13.4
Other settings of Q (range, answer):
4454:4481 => 13.6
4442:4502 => 14.2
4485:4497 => 14.6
